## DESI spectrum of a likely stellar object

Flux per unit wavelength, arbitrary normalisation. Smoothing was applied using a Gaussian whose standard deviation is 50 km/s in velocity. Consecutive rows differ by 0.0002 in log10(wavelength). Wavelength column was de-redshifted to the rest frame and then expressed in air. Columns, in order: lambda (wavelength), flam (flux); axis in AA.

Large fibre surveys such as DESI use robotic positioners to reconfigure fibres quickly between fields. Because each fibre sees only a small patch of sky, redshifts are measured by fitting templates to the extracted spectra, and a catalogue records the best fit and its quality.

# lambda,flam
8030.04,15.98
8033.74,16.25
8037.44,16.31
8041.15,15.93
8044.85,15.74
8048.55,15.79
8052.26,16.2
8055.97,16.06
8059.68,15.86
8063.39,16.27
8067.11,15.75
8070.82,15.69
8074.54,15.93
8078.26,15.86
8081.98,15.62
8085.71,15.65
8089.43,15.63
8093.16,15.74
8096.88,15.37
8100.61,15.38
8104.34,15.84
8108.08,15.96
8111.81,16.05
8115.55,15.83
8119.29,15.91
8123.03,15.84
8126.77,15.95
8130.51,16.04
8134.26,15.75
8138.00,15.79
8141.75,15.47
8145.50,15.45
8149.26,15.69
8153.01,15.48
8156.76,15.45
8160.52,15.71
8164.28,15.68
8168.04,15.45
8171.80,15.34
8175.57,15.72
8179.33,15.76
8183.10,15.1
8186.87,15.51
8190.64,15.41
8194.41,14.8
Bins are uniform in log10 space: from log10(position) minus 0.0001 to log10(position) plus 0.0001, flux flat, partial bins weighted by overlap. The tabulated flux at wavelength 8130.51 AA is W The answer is 16.04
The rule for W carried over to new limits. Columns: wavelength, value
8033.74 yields 16.25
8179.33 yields 15.76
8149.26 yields 15.69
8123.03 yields 15.84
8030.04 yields 15.98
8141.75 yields 15.47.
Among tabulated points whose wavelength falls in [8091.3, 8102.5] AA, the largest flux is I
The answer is 15.74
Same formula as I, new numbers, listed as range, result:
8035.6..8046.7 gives 16.31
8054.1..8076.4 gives 16.27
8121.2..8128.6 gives 15.95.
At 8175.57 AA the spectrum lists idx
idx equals 15.72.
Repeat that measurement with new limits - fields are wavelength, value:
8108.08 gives 15.96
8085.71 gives 15.65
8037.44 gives 16.31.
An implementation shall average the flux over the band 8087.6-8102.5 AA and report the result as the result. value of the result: 15.5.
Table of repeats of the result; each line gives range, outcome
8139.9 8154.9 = 15.5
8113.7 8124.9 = 15.9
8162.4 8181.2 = 15.6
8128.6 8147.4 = 15.7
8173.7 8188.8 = 15.5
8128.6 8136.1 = 15.9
